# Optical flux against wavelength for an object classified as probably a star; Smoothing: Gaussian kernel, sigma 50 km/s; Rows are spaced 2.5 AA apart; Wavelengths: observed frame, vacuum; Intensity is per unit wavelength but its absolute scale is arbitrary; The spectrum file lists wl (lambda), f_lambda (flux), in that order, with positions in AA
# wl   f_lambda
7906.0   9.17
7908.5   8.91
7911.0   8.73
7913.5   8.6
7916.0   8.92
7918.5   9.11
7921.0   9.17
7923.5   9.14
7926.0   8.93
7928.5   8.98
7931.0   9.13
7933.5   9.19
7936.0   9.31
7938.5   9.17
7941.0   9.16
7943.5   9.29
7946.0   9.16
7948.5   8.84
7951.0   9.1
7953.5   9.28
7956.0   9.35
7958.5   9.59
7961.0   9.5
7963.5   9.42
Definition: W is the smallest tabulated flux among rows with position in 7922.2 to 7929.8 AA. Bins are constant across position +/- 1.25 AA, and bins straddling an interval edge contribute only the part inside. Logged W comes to 8.93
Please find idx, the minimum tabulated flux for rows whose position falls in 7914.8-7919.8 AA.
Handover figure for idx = 8.92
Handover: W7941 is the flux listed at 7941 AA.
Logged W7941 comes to 9.16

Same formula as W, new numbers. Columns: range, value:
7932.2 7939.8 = 9.17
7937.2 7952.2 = 8.84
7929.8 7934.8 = 9.13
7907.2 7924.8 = 8.6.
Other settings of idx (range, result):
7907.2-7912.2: 8.73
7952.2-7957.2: 9.28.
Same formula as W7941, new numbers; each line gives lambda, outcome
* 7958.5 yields 9.59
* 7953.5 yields 9.28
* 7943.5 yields 9.29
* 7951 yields 9.1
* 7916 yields 8.92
